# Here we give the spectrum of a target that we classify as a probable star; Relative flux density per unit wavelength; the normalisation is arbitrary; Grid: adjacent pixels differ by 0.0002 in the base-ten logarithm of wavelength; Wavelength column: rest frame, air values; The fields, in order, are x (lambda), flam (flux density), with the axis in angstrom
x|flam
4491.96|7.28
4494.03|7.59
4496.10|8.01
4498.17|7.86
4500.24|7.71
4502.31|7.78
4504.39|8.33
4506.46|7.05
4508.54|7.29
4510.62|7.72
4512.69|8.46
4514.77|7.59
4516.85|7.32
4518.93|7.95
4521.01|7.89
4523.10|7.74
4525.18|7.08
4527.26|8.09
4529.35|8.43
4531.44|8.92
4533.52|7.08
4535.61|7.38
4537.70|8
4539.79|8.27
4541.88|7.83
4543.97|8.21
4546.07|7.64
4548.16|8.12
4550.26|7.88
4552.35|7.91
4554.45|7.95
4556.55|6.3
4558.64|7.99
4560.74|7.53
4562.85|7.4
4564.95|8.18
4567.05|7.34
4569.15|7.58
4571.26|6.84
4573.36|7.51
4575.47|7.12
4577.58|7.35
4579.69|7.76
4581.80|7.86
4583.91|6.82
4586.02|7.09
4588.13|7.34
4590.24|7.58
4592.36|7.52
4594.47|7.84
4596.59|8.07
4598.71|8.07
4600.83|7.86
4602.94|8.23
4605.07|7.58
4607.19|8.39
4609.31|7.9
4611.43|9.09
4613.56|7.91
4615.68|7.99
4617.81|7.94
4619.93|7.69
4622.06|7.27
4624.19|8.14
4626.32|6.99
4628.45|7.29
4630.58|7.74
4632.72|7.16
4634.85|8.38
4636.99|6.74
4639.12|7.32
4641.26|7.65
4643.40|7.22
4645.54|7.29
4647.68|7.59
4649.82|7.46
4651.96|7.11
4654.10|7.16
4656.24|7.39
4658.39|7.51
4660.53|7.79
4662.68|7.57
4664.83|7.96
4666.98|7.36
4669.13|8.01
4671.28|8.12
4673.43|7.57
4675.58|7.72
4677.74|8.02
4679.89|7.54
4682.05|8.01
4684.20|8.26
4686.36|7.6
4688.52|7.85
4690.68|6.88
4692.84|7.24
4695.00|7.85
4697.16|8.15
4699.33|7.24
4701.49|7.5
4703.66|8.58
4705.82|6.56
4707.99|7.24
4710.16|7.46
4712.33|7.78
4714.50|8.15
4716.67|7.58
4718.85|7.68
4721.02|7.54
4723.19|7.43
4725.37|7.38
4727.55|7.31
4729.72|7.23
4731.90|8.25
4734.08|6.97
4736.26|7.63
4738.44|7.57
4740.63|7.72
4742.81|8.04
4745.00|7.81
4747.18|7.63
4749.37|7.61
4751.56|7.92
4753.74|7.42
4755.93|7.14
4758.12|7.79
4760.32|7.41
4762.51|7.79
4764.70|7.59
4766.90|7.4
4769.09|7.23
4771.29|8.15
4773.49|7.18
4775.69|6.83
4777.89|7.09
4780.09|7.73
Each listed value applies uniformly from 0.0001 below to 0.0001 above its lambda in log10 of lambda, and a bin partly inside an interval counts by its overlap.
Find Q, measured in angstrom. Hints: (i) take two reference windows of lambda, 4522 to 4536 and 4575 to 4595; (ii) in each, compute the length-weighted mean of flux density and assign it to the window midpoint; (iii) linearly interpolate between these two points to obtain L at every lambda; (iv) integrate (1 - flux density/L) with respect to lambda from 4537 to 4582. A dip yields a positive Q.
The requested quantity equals -0.2 angstrom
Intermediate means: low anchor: 7.84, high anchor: 7.43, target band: 7.65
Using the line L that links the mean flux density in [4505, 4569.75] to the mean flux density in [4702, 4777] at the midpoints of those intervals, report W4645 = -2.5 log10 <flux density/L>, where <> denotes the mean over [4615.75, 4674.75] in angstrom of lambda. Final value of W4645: 0.015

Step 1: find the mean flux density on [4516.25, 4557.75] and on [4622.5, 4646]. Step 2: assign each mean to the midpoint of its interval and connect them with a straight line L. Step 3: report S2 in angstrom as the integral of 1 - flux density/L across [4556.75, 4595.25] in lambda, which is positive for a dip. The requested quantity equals 1.1 angstrom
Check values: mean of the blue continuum 7.81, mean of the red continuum 7.44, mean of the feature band 7.45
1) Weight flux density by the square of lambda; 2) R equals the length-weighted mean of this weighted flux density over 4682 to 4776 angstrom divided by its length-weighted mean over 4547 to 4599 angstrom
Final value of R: 1.07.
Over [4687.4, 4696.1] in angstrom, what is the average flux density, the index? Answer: 7.46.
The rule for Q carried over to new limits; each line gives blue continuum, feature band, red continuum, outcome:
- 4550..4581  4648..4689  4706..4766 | -0.7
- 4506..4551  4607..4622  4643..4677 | -0.8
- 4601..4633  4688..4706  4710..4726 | 0.2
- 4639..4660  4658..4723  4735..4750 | -1.3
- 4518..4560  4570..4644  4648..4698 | 1.0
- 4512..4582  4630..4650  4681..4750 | 0.6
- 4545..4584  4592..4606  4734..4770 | -0.6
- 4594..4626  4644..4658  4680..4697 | 0.9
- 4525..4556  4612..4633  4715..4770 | 0.3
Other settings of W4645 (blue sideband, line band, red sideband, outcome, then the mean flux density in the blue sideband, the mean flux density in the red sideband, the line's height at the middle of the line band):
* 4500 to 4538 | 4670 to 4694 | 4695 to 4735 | -0.02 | 7.78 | 7.57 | 7.6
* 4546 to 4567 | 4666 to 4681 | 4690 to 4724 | -0.02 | 7.68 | 7.56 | 7.59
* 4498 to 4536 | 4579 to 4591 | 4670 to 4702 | 0.05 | 7.78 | 7.71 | 7.75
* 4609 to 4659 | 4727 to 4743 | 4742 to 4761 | 0.01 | 7.58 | 7.64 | 7.63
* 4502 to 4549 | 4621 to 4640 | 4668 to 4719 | 0.04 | 7.83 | 7.69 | 7.74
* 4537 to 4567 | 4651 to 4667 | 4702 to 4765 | 0.03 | 7.78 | 7.59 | 7.67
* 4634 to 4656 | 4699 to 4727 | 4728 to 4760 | 0.00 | 7.38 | 7.61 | 7.54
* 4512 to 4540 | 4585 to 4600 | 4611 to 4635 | 0.02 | 7.85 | 7.74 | 7.78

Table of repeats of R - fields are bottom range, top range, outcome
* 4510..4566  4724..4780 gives 1.06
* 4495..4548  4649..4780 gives 1.05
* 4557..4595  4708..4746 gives 1.09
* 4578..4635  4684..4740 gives 1.02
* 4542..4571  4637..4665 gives 1.01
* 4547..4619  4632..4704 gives 1.02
